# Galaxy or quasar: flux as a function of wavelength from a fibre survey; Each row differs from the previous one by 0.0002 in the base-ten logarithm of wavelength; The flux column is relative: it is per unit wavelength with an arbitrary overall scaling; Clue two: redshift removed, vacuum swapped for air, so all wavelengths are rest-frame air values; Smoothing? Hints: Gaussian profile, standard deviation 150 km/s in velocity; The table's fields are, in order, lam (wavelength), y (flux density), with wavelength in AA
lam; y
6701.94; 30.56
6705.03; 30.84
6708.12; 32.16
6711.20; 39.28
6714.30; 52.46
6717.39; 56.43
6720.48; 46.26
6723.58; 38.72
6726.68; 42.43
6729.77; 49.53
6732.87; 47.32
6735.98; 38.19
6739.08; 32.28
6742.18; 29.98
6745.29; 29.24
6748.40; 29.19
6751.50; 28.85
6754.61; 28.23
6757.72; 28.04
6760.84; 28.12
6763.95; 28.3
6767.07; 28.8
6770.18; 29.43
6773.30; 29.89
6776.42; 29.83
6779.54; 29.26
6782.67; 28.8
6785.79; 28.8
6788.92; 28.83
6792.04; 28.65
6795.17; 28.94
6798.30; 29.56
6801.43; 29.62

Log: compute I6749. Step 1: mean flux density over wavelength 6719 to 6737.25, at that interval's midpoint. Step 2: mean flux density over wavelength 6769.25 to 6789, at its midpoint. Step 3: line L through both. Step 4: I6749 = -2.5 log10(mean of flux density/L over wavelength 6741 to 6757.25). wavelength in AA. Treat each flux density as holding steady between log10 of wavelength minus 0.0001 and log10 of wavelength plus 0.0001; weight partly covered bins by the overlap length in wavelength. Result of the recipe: 0.29 mag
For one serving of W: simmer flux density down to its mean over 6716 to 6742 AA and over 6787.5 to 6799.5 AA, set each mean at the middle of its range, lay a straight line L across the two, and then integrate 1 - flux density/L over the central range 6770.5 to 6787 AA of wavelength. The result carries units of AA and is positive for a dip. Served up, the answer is 1.47 AA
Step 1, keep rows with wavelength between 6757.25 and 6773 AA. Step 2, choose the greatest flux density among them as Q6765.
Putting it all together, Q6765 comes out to 29.43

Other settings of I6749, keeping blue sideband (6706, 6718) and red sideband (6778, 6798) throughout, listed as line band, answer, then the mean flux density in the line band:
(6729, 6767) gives 0.13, 32.6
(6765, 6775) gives 0.11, 29.3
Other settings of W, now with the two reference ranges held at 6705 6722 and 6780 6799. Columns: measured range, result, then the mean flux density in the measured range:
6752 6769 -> 3.09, 28.4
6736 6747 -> 1.99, 31.6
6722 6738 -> -0.87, 42.9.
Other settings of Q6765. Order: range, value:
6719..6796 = 49.53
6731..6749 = 47.32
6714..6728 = 56.43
